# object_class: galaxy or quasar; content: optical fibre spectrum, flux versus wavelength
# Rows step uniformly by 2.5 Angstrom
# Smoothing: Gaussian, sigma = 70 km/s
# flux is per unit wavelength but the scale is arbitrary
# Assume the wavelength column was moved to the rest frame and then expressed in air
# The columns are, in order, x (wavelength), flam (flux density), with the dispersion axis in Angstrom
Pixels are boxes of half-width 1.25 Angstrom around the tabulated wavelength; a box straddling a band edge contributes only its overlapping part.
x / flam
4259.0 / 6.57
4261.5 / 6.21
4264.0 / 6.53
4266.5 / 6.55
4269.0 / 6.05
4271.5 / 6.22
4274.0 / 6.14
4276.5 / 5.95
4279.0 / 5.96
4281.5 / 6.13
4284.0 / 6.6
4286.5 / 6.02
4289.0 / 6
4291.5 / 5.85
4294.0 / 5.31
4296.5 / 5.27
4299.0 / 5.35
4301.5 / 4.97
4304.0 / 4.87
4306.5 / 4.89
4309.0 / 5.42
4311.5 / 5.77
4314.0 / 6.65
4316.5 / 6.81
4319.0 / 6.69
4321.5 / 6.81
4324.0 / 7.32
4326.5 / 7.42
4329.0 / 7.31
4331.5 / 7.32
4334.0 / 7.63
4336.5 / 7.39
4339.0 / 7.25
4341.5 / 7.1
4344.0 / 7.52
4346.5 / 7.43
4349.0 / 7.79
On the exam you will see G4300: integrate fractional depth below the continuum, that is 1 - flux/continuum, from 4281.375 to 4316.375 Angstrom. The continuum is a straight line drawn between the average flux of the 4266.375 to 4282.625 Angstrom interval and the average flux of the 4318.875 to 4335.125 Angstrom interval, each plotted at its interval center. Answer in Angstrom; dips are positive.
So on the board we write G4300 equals 5.1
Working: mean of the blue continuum 6.11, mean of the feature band 5.67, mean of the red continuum 7.25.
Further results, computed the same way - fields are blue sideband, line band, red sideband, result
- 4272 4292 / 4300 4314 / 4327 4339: 3.0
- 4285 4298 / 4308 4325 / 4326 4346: 0.4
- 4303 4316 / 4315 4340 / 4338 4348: -2.5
